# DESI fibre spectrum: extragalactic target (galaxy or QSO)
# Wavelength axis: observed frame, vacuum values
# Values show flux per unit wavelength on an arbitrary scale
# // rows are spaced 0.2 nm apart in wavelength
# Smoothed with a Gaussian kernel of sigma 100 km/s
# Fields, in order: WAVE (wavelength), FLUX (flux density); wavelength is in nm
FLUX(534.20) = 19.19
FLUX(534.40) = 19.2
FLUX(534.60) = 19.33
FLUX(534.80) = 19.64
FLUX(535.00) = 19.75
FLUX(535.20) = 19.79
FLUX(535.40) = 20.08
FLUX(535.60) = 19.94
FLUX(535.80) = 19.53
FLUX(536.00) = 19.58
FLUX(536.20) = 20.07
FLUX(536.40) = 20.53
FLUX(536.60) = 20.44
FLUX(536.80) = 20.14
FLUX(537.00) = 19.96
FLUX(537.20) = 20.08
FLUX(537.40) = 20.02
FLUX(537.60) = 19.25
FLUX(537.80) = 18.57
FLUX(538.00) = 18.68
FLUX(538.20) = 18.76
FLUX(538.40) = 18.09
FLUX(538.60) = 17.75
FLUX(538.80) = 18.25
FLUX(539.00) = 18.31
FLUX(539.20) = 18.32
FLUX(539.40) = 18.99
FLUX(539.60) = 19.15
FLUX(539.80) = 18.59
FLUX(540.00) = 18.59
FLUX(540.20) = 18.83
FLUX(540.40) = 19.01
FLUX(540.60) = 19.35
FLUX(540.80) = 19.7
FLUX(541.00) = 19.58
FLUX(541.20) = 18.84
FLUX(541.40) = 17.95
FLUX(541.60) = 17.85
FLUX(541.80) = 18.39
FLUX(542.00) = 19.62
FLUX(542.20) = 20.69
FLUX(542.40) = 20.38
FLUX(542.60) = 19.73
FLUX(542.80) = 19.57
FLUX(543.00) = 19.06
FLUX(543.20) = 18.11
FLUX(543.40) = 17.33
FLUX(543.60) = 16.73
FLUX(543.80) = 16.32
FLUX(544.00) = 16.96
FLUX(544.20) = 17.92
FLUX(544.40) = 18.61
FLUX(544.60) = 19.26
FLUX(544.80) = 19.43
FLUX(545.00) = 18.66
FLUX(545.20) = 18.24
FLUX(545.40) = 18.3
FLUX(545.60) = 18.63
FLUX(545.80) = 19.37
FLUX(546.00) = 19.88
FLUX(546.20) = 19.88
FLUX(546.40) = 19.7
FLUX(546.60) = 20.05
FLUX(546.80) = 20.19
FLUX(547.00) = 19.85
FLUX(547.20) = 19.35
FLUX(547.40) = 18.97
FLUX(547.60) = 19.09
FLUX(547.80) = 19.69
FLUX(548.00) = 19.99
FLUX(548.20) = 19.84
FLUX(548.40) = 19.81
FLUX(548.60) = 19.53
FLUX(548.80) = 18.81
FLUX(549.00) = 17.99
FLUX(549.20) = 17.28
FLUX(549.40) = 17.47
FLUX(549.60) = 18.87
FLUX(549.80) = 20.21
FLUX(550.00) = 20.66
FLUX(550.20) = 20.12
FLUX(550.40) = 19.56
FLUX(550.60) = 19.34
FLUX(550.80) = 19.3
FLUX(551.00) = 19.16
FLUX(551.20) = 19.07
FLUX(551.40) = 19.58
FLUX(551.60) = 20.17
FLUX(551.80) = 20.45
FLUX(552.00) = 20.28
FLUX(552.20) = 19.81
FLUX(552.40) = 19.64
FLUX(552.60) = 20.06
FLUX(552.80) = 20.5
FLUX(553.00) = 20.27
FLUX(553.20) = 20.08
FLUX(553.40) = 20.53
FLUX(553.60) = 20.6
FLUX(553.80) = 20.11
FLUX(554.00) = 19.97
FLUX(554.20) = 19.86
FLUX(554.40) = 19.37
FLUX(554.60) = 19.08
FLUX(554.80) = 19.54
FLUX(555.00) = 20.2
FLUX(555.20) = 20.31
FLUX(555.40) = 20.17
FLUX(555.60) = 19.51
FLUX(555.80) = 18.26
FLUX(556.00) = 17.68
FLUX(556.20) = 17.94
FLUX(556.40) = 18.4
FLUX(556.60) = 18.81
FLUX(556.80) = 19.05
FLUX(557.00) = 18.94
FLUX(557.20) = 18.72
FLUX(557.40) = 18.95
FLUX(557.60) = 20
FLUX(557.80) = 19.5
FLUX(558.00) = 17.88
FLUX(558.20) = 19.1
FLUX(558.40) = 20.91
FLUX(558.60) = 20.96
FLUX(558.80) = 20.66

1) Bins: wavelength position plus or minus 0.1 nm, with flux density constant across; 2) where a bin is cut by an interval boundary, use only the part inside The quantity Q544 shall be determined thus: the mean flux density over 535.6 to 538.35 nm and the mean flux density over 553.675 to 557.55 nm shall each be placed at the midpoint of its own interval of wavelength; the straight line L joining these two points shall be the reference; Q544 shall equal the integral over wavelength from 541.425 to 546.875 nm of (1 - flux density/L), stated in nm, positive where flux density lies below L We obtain 0.18 nm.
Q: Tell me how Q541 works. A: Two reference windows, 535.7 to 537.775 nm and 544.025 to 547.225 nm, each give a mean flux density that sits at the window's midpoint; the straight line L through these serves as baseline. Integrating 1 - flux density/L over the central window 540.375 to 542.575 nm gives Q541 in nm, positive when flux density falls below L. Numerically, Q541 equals 0.03 nm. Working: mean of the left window 19.9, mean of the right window 19.2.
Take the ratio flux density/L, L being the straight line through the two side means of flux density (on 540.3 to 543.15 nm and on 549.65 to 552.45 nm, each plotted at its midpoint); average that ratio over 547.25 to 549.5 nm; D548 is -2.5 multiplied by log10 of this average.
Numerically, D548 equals 0.038 mag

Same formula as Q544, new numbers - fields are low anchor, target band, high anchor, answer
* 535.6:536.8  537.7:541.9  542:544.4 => 0.13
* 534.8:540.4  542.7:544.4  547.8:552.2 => 0.14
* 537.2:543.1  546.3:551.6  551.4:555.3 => 0.08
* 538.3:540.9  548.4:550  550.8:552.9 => 0.06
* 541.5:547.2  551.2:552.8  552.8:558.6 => -0.06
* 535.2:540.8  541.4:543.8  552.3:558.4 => 0.07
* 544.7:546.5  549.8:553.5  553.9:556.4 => -0.14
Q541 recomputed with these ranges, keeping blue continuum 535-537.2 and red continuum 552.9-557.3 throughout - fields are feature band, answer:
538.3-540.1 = 0.13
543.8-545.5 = 0.12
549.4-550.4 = 0.00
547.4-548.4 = 0.00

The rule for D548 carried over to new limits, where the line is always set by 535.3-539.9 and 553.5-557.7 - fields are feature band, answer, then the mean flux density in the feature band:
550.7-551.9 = -0.02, 19.6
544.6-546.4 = 0.01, 19.1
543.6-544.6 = 0.10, 17.6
